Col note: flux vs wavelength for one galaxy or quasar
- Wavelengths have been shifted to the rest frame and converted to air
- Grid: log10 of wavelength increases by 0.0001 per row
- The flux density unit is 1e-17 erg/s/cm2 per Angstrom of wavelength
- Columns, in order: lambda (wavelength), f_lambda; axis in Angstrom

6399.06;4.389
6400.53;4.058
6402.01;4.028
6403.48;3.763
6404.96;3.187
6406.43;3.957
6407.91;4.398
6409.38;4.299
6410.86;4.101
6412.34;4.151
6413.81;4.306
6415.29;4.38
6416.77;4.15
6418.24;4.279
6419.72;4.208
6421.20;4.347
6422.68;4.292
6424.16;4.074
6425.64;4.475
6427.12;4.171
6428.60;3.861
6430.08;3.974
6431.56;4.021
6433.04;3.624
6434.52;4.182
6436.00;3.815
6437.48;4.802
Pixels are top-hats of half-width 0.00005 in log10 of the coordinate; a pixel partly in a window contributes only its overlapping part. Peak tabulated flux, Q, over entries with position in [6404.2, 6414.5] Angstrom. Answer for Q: 4.398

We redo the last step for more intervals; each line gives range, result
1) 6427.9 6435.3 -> 4.182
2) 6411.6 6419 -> 4.38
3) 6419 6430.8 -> 4.475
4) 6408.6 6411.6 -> 4.299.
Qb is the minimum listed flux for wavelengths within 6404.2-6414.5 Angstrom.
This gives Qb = 3.187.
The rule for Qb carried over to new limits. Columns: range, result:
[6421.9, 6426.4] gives 4.074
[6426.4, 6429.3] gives 3.861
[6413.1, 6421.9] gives 4.15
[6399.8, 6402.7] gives 4.028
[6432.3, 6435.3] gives 3.624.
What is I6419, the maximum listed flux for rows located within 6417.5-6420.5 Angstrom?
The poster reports 4.279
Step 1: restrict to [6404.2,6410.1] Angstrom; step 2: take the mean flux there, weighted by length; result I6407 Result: 3.96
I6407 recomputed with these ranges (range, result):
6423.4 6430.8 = 4.11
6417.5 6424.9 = 4.24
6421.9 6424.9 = 4.18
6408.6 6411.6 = 4.2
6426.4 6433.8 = 3.93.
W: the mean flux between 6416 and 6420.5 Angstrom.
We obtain 4.22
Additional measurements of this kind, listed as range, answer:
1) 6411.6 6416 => 4.28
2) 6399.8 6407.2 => 3.8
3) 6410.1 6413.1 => 4.13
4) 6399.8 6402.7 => 4.03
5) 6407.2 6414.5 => 4.25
